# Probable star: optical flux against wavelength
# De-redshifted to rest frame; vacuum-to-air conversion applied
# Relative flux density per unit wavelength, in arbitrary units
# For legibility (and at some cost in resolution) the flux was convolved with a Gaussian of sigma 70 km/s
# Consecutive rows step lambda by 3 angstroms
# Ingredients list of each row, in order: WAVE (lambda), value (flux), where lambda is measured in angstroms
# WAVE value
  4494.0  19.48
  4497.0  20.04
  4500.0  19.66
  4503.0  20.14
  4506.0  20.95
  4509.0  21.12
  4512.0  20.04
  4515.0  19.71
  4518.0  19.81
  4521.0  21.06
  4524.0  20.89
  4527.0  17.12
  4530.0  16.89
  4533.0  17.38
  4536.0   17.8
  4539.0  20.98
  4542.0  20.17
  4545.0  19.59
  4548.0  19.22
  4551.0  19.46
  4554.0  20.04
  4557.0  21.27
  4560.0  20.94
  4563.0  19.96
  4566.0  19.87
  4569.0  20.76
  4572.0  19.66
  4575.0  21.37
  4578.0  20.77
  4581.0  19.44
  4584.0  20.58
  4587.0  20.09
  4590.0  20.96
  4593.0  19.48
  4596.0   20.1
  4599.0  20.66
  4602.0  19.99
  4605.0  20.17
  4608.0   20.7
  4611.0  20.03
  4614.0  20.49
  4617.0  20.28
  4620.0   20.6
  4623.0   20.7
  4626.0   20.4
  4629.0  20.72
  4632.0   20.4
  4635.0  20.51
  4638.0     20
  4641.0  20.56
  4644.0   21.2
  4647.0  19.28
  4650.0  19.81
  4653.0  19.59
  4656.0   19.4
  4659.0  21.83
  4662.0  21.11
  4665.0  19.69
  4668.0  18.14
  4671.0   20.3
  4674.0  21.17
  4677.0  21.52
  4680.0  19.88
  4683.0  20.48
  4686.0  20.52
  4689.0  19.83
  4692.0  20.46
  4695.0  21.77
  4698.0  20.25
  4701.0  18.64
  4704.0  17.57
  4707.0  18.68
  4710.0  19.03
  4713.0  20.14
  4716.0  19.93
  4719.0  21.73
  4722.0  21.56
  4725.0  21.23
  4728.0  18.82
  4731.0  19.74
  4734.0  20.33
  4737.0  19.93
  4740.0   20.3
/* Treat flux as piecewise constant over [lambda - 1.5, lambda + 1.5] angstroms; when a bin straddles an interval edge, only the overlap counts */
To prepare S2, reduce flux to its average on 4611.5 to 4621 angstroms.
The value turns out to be 20.4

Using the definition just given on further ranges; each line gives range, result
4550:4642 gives 20.4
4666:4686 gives 20.3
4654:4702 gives 20.3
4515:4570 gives 19.6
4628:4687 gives 20.3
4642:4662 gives 20.3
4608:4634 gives 20.5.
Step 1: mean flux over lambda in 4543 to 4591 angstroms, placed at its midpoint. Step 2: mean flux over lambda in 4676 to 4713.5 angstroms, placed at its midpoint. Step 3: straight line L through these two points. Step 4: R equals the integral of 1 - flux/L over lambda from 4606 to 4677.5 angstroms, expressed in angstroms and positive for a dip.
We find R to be -1.1 angstroms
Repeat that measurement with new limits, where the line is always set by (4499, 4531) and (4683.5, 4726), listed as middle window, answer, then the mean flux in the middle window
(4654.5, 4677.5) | -0.4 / 20.3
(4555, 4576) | -0.7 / 20.5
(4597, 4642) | -1.0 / 20.4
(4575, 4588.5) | -0.3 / 20.3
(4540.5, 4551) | 0.1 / 19.6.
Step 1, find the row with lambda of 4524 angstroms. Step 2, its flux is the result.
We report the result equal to 20.89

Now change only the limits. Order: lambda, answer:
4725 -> 21.23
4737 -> 19.93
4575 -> 21.37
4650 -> 19.81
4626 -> 20.4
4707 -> 18.68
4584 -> 20.58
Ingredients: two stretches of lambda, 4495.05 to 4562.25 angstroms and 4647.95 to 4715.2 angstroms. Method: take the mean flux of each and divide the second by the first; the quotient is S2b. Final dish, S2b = 1.01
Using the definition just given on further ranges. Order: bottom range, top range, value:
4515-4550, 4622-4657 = 1.05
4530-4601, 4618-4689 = 1.02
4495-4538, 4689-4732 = 1.02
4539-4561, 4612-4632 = 1.02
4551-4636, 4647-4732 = 0.99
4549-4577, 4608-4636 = 1.01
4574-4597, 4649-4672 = 0.98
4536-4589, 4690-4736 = 0.99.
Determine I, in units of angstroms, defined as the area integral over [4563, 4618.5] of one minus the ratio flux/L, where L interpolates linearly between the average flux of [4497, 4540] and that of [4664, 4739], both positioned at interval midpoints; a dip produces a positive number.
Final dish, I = -1.5 angstroms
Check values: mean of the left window 19.5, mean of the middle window 20.3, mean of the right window 20.1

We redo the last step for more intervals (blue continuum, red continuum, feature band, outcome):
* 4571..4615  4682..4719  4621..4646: -0.5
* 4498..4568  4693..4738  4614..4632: -0.6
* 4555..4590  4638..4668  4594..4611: 0.1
